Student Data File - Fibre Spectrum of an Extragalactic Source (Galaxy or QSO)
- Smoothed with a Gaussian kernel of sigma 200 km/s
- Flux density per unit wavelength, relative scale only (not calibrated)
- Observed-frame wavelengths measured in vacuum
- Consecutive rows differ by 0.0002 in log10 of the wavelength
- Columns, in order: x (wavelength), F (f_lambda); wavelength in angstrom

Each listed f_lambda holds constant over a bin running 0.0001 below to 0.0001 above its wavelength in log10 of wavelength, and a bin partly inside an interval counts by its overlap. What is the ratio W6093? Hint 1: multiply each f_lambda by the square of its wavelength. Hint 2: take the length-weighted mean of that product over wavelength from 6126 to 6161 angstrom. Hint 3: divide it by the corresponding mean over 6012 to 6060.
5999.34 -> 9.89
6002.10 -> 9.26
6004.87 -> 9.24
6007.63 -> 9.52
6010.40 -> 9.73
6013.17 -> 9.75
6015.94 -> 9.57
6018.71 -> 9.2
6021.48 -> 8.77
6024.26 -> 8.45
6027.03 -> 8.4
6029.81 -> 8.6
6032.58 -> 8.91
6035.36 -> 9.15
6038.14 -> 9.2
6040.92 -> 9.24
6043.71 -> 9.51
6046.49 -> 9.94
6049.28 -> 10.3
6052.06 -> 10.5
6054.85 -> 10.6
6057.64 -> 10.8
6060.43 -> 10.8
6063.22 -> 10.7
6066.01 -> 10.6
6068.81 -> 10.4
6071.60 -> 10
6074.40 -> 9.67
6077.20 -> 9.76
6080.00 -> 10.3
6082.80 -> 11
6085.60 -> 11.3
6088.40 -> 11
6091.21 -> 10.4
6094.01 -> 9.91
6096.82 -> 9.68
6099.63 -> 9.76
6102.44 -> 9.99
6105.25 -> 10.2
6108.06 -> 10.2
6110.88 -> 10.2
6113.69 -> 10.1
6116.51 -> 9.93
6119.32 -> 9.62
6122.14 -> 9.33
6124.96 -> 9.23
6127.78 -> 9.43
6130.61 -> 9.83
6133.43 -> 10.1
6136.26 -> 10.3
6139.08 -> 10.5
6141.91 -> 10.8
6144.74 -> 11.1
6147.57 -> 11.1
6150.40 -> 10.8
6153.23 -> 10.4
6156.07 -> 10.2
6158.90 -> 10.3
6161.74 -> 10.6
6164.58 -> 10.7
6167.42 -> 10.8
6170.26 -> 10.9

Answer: 1.13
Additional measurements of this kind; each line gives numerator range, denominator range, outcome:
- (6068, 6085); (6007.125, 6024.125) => 1.12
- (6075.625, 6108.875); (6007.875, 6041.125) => 1.16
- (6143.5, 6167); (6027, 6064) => 1.13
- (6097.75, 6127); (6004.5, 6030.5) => 1.11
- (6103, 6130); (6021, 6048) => 1.12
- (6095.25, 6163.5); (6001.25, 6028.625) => 1.15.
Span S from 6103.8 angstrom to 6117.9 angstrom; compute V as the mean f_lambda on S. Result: 10.1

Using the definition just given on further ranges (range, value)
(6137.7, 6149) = 10.9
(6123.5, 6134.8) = 9.64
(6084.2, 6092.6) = 10.9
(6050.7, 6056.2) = 10.5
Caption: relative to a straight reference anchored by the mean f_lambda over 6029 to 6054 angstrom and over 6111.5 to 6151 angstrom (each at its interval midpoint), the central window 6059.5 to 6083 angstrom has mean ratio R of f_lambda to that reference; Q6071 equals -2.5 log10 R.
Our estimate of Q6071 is -0.063 mag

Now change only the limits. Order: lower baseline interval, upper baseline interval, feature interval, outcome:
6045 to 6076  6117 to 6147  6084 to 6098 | -0.025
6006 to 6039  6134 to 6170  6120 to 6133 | 0.090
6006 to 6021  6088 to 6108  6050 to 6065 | -0.091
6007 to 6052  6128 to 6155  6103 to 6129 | 0.044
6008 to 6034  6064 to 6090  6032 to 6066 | -0.028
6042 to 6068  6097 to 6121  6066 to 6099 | -0.013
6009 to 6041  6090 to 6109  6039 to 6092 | -0.083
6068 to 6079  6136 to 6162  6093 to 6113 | 0.023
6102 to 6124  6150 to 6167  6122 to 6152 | -0.004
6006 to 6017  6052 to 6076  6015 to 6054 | 0.080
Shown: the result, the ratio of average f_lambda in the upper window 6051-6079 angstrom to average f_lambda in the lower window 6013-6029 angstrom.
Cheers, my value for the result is 1.16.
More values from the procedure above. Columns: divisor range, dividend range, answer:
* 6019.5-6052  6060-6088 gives 1.14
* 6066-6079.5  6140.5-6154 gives 1.08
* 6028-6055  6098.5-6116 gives 1.06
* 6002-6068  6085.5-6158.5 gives 1.06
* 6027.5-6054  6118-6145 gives 1.05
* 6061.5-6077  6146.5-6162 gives 1.03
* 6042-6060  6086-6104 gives 0.99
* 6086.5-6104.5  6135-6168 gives 1.05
